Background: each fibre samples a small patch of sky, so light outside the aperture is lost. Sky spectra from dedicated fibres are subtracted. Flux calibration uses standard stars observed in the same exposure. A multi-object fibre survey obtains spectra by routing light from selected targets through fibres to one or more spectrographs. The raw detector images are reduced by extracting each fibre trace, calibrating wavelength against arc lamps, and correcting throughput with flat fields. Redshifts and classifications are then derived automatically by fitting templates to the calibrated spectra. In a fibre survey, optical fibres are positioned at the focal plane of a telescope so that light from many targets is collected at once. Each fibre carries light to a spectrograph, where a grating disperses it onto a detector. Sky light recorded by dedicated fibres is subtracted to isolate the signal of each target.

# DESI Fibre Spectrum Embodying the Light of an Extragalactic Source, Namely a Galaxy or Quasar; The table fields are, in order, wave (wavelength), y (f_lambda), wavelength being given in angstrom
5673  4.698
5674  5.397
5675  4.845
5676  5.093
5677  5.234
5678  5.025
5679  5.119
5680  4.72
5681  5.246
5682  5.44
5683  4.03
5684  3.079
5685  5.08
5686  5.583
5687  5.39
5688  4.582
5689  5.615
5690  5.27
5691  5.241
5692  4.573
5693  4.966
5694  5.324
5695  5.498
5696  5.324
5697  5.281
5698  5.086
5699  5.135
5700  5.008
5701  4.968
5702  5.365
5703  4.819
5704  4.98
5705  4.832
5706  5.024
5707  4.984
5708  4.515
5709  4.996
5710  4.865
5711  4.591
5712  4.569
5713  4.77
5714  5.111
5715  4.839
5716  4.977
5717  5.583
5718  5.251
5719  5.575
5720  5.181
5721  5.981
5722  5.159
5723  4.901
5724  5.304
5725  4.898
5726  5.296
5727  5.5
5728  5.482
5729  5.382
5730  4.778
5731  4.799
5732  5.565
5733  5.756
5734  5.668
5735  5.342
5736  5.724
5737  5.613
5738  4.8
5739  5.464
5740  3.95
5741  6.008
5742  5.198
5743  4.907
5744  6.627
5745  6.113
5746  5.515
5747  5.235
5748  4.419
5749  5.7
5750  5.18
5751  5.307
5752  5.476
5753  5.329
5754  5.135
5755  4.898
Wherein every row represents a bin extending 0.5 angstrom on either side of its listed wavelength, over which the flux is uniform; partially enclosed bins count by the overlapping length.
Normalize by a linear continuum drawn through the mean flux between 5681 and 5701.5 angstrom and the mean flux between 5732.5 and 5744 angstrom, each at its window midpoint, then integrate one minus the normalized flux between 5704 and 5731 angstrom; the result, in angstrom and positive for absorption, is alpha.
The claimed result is 0.7 angstrom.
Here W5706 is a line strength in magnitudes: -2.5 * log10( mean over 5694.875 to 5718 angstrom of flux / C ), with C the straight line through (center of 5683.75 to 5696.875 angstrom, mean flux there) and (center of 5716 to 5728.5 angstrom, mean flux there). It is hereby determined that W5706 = 0.04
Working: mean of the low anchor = 5.08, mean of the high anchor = 5.33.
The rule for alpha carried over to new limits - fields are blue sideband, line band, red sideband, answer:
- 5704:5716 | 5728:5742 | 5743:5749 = 0.06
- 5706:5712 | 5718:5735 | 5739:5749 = -0.85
